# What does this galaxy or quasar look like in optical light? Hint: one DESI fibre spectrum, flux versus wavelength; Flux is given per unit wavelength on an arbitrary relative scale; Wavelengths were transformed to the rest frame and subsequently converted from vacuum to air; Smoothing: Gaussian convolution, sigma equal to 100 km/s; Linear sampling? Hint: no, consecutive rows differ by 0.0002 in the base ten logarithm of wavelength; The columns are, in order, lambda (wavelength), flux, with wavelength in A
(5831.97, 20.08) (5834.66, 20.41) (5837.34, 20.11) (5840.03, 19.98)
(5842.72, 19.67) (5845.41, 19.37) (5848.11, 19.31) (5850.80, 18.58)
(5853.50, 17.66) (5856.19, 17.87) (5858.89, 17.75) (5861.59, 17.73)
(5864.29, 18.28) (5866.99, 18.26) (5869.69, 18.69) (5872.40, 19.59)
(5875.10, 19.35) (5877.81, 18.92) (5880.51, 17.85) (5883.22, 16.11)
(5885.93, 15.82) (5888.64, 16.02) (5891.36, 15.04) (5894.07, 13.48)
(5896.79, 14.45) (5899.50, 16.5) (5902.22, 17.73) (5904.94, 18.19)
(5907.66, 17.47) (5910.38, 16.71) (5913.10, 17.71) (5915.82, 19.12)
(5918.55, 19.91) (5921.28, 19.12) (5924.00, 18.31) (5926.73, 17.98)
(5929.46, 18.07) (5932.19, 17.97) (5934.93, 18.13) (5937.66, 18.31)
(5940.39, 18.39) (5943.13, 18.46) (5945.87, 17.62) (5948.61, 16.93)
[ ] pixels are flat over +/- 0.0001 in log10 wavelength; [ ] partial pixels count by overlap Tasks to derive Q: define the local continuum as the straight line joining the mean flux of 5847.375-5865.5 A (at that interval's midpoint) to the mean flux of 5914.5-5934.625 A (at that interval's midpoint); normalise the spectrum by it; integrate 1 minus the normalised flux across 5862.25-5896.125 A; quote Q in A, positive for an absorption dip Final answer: 1.94 A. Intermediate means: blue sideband 18.1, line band 17.2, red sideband 18.6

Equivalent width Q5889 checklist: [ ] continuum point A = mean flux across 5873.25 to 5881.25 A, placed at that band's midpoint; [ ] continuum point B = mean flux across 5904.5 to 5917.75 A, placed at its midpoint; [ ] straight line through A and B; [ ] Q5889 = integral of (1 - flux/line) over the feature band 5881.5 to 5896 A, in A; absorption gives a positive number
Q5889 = 2.5 A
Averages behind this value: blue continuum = 18.8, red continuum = 17.9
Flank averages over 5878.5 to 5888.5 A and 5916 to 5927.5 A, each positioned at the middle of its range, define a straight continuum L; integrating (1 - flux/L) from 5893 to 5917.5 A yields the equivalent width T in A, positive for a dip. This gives 1.46 A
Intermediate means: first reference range 16.7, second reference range 18.9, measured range 16.9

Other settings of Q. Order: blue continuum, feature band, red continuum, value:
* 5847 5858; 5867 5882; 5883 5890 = -1.8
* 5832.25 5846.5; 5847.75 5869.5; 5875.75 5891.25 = 0.5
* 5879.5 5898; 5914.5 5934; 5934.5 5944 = -1.3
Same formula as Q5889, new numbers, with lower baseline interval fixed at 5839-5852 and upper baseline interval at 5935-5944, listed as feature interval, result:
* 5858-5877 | 0.6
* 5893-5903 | 1.8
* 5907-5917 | 0.5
